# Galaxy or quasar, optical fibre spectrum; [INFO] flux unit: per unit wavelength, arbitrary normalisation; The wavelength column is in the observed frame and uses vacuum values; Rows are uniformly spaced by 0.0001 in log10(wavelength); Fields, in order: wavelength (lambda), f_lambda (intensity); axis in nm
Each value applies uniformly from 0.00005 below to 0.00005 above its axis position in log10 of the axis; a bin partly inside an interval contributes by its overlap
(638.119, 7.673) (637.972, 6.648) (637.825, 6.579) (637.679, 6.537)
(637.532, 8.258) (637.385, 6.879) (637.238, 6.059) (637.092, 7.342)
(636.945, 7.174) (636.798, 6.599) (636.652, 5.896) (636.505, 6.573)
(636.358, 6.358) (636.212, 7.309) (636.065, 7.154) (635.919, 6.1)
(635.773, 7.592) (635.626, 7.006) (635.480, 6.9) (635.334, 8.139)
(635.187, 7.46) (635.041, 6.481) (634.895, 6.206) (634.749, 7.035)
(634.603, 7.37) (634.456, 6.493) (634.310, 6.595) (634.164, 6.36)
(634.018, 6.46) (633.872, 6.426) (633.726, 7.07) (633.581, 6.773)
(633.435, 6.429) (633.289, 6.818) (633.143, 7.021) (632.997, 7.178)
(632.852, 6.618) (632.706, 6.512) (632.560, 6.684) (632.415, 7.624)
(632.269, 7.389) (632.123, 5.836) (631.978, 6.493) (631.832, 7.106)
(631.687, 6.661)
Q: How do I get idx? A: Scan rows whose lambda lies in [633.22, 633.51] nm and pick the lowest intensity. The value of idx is 6.429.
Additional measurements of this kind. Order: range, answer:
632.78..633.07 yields 6.618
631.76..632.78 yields 5.836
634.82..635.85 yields 6.206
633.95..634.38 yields 6.36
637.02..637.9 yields 6.059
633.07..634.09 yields 6.426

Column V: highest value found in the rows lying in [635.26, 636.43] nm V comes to 8.139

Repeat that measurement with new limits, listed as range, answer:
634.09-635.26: 7.46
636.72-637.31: 7.342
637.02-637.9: 8.258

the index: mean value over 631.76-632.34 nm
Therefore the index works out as 6.7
